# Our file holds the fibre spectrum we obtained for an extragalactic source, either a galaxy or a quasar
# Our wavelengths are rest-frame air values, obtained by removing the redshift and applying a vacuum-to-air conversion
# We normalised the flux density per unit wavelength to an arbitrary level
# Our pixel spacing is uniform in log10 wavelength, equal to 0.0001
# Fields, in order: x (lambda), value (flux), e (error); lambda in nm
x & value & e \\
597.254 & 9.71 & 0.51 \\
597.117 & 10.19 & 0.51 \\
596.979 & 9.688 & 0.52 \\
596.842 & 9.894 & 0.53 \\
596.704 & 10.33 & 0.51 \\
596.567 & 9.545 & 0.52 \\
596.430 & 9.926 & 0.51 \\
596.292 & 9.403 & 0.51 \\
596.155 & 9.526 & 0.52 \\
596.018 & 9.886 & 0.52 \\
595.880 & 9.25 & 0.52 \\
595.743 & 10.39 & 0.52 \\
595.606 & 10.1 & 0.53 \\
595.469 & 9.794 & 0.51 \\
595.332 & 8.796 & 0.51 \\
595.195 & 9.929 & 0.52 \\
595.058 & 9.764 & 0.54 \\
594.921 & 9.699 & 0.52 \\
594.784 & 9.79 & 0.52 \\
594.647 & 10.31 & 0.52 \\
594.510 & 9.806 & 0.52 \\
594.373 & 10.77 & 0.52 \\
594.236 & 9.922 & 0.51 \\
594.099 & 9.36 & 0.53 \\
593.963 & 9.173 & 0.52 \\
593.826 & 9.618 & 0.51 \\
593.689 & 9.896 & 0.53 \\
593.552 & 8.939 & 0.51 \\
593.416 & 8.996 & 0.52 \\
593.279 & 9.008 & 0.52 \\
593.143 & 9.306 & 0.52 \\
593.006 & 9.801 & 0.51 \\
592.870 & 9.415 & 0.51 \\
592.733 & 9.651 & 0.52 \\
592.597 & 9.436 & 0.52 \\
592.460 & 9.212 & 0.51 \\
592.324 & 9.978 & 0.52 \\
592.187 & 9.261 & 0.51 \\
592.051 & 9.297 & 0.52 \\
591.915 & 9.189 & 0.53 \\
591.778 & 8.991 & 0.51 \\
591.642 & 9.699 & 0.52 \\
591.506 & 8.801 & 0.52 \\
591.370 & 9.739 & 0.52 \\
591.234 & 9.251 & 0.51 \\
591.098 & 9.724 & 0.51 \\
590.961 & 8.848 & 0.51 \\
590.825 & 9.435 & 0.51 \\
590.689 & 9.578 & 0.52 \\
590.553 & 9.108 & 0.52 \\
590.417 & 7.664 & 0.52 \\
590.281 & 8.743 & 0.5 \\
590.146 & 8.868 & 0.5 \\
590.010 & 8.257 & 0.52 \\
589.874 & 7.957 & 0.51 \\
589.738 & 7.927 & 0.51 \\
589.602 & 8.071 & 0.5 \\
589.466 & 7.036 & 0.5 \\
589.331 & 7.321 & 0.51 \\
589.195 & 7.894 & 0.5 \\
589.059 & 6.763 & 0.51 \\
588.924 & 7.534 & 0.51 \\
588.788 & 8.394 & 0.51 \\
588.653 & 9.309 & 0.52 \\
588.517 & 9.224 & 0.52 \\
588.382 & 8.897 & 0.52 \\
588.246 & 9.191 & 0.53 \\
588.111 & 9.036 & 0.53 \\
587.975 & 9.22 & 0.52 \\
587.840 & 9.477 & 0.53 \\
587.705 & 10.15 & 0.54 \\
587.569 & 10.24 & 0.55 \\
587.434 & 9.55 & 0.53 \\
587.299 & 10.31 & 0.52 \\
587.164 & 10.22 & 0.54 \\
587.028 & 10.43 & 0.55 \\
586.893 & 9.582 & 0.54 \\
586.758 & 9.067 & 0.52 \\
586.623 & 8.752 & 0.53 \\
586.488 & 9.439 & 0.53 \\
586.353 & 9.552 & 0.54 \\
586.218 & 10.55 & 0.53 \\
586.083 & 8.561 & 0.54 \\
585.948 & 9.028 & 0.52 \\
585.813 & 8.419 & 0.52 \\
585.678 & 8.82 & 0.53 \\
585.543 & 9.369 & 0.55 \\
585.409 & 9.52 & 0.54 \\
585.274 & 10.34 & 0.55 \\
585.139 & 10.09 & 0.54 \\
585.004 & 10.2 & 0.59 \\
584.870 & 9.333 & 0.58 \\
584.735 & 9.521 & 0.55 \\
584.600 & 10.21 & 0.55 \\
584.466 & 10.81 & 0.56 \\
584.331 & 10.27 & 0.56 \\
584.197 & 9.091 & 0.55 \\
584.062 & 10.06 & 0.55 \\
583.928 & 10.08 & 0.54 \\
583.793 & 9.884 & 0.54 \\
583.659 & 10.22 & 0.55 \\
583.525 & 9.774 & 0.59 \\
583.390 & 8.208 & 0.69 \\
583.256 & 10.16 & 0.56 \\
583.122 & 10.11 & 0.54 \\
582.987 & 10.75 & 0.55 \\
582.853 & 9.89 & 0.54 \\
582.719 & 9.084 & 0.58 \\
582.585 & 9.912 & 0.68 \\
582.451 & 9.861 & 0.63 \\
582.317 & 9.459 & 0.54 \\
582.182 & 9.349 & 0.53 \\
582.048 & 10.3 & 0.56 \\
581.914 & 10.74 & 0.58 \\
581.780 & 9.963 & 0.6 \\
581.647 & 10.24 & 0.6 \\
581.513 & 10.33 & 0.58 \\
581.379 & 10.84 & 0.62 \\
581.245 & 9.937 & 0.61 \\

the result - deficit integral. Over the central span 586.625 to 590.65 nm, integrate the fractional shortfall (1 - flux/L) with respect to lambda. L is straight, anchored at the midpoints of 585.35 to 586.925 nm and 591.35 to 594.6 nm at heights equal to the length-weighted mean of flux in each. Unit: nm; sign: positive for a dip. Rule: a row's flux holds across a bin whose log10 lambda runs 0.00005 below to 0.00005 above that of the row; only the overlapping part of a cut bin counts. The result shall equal 0.21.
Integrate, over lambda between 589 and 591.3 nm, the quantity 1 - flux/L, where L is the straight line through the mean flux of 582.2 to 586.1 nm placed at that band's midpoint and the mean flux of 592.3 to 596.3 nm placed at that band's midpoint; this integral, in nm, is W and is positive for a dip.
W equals 0.30 nm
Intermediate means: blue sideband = 9.7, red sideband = 9.63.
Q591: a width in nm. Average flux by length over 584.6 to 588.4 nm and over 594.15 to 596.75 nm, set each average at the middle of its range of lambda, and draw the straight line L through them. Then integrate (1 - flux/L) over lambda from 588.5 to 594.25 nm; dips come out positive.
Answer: 0.47 nm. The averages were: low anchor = 9.55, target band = 8.91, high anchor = 9.83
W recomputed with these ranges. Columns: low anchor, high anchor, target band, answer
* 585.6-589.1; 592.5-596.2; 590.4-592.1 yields 0.04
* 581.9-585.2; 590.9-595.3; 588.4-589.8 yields 0.24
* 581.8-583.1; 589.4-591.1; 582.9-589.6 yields -0.09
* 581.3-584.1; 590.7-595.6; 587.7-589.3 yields 0.17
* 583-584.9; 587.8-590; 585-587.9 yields -0.17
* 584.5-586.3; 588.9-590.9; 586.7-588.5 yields -0.15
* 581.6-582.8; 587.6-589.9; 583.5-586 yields -0.11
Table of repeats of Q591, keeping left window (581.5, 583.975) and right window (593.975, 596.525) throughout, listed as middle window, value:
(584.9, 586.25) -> 0.06 nm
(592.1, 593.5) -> 0.06 nm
